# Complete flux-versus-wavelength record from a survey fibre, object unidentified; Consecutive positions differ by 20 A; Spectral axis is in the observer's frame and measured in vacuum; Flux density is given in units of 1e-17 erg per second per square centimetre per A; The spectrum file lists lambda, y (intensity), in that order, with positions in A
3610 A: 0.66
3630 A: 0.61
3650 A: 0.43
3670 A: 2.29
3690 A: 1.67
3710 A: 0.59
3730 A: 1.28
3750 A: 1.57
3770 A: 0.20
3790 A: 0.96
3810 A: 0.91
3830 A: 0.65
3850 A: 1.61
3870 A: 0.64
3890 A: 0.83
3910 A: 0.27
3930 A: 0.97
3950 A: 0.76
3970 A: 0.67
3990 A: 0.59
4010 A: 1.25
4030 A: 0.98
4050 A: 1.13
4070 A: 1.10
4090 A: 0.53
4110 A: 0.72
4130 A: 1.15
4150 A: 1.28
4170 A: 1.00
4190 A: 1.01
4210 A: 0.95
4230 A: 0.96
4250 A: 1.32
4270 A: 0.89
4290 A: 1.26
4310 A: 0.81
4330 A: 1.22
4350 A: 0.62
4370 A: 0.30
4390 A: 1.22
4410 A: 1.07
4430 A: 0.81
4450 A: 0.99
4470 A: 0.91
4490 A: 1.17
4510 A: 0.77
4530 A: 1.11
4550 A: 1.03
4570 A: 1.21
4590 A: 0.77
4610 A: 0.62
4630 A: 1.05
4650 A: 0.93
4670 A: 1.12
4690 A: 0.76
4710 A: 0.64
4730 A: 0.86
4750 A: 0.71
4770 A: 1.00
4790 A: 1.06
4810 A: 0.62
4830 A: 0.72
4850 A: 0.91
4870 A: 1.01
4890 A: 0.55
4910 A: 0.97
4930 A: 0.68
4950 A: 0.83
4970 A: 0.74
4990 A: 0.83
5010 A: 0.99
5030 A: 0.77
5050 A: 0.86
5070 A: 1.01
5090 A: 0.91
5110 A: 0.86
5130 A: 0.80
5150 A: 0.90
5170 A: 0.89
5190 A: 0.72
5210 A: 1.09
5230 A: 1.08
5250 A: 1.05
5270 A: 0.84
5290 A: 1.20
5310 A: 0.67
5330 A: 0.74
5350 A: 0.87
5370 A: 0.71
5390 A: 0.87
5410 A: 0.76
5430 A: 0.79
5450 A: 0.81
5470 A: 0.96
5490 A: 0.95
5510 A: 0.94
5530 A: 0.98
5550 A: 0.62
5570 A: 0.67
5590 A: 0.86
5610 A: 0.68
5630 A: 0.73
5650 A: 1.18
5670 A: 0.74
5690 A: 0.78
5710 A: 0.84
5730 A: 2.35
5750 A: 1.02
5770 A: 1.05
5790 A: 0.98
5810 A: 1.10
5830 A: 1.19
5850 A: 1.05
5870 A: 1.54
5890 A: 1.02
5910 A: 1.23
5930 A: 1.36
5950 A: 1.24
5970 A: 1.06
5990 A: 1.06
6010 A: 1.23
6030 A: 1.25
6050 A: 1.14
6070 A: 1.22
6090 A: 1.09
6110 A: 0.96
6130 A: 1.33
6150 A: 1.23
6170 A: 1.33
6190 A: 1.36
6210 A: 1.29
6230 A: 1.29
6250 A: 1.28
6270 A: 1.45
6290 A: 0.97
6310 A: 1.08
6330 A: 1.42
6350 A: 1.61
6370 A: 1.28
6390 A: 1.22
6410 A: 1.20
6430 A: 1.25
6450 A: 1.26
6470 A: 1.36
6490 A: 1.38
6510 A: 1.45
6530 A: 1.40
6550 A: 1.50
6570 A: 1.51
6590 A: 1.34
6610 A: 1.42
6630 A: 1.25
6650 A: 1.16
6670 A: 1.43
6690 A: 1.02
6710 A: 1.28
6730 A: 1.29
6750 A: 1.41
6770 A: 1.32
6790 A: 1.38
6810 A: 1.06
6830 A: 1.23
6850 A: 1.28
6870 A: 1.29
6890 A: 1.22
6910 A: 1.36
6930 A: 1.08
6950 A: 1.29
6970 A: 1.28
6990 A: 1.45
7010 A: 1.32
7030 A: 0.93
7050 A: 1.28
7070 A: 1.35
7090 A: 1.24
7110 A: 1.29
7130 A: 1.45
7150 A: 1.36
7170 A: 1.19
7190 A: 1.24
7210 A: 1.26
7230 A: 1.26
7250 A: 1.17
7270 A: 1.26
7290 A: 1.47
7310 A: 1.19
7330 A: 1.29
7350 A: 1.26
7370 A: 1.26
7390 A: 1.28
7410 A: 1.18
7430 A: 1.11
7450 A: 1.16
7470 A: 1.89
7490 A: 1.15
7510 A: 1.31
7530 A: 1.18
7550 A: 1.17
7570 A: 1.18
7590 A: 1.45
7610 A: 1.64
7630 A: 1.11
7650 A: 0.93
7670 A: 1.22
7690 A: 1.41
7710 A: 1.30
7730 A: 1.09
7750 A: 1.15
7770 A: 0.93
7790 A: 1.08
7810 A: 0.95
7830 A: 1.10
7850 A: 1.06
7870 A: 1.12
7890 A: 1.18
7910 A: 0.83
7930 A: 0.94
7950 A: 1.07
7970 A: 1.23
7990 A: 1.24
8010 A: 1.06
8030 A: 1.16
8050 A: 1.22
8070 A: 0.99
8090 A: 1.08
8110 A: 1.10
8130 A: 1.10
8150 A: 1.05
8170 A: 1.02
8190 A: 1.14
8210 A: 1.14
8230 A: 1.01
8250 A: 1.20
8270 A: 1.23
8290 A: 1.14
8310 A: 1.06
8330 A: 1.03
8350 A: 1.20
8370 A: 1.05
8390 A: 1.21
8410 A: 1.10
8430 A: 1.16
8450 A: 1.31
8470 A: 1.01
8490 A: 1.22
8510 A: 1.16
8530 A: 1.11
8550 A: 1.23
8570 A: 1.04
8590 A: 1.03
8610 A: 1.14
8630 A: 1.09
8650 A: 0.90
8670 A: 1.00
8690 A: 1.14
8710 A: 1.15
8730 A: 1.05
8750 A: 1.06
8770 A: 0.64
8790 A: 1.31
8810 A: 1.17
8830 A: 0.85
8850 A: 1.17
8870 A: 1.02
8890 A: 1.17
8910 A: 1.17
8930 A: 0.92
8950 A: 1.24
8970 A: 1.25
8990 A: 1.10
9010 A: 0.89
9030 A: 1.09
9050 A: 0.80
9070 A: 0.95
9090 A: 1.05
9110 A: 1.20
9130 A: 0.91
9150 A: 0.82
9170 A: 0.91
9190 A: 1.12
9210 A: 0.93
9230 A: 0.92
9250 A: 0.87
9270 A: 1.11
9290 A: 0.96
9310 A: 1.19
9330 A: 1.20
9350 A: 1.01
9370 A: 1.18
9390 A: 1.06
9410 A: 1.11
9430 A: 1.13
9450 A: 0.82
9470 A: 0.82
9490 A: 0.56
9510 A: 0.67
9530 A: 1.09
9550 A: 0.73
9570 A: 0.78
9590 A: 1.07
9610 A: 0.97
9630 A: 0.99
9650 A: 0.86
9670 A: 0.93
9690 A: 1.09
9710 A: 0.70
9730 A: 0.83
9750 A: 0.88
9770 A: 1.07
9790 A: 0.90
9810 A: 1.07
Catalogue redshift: 0.537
